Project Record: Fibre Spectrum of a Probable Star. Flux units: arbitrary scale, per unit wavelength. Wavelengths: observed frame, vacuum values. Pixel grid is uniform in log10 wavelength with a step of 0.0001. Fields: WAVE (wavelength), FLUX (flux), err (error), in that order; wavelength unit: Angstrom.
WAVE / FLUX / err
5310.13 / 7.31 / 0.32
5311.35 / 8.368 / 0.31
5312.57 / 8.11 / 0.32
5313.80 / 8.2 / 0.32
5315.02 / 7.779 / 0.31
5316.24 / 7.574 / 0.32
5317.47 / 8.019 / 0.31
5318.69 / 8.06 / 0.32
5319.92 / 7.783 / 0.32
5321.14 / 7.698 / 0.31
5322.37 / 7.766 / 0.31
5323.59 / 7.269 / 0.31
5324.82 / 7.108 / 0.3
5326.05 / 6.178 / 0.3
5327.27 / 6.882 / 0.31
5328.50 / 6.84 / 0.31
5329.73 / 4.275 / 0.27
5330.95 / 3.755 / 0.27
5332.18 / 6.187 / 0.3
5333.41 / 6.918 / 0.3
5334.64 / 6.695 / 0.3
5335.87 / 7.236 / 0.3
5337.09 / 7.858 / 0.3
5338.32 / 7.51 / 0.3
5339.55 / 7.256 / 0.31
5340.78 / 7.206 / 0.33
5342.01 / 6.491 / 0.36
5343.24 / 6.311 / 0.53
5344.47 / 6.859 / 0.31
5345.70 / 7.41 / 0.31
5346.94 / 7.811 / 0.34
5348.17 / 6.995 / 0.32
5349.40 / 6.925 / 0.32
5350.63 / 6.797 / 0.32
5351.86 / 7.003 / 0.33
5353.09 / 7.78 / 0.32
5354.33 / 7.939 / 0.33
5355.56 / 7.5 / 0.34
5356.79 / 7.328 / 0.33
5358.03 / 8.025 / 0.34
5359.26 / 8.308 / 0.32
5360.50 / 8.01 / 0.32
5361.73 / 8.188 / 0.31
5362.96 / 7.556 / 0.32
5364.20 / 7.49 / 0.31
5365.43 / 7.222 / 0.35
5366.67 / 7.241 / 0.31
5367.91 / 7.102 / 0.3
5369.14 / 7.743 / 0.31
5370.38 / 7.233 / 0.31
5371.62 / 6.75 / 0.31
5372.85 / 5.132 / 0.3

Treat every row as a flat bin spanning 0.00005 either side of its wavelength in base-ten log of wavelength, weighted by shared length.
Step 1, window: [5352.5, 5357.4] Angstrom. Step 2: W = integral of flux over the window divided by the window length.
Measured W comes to 7.63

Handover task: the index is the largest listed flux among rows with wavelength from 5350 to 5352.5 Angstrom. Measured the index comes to 7.003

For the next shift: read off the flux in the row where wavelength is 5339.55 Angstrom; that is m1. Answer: 7.256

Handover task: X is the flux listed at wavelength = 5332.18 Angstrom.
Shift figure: 6.187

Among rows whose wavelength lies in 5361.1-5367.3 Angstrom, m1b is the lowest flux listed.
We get 7.222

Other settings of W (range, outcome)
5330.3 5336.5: 6.16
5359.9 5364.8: 7.82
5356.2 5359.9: 7.87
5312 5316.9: 7.91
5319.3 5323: 7.75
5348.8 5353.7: 7.14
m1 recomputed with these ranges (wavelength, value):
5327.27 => 6.882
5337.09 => 7.858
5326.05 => 6.178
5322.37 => 7.766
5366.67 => 7.241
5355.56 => 7.5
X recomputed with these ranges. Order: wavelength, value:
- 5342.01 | 6.491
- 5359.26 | 8.308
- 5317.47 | 8.019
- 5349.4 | 6.925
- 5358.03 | 8.025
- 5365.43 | 7.222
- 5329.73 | 4.275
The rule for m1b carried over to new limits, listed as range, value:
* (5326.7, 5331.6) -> 3.755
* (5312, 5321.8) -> 7.574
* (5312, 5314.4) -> 8.11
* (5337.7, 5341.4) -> 7.206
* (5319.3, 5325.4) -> 7.108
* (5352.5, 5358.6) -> 7.328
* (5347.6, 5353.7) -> 6.797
